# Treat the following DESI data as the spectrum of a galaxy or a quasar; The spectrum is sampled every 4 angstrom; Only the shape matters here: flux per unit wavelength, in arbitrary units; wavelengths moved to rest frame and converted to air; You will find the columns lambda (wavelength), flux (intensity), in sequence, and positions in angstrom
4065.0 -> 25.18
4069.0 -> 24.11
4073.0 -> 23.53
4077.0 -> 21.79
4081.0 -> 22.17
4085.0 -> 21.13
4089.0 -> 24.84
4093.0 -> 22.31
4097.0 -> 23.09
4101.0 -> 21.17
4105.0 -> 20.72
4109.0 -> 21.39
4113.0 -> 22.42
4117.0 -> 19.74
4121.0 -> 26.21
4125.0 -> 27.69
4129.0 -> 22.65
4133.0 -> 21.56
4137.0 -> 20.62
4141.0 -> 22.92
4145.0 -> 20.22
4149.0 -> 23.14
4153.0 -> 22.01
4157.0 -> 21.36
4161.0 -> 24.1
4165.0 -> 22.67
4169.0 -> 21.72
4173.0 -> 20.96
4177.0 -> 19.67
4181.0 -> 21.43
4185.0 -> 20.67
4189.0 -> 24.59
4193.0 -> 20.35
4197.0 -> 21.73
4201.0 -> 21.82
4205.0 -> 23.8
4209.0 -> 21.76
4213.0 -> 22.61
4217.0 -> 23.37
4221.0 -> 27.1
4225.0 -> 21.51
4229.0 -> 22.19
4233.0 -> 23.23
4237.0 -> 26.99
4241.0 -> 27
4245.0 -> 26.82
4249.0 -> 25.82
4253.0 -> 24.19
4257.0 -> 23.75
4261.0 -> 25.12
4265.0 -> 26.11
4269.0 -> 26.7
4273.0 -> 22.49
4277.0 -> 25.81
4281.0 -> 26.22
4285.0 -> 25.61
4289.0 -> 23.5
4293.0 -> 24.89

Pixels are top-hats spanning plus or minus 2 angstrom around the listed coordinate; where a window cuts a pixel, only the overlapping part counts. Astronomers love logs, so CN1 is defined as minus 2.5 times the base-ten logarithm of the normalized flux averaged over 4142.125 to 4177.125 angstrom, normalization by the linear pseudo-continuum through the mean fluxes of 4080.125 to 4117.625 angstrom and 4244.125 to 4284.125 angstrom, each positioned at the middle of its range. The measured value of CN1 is 0.06 mag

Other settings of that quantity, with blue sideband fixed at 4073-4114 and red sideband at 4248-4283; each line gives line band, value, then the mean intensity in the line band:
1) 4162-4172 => 0.06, 22.3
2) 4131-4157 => 0.06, 21.7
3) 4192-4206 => 0.10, 21.9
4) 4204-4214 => 0.07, 22.6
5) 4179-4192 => 0.08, 22.1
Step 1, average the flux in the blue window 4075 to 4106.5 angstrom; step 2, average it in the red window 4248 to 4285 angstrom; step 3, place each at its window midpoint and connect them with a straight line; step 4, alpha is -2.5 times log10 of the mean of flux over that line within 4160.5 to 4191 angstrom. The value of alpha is 0.08 mag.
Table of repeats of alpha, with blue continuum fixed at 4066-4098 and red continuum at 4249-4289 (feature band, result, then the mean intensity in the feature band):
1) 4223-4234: 0.11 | 22.2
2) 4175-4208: 0.11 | 21.8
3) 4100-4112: 0.10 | 21.2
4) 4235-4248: -0.09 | 26.9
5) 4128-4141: 0.09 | 21.7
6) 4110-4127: -0.02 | 23.9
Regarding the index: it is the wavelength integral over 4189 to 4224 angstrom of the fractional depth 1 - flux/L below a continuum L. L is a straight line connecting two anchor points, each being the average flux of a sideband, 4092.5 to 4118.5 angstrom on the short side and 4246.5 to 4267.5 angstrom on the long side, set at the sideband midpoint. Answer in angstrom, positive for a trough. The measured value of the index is 1.5 angstrom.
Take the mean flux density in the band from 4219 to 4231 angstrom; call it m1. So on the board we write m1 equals 23.6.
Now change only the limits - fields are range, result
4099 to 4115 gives 21.4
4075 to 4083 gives 22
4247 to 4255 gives 25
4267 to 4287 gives 25.4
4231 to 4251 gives 26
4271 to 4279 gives 24.1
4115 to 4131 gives 24.1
